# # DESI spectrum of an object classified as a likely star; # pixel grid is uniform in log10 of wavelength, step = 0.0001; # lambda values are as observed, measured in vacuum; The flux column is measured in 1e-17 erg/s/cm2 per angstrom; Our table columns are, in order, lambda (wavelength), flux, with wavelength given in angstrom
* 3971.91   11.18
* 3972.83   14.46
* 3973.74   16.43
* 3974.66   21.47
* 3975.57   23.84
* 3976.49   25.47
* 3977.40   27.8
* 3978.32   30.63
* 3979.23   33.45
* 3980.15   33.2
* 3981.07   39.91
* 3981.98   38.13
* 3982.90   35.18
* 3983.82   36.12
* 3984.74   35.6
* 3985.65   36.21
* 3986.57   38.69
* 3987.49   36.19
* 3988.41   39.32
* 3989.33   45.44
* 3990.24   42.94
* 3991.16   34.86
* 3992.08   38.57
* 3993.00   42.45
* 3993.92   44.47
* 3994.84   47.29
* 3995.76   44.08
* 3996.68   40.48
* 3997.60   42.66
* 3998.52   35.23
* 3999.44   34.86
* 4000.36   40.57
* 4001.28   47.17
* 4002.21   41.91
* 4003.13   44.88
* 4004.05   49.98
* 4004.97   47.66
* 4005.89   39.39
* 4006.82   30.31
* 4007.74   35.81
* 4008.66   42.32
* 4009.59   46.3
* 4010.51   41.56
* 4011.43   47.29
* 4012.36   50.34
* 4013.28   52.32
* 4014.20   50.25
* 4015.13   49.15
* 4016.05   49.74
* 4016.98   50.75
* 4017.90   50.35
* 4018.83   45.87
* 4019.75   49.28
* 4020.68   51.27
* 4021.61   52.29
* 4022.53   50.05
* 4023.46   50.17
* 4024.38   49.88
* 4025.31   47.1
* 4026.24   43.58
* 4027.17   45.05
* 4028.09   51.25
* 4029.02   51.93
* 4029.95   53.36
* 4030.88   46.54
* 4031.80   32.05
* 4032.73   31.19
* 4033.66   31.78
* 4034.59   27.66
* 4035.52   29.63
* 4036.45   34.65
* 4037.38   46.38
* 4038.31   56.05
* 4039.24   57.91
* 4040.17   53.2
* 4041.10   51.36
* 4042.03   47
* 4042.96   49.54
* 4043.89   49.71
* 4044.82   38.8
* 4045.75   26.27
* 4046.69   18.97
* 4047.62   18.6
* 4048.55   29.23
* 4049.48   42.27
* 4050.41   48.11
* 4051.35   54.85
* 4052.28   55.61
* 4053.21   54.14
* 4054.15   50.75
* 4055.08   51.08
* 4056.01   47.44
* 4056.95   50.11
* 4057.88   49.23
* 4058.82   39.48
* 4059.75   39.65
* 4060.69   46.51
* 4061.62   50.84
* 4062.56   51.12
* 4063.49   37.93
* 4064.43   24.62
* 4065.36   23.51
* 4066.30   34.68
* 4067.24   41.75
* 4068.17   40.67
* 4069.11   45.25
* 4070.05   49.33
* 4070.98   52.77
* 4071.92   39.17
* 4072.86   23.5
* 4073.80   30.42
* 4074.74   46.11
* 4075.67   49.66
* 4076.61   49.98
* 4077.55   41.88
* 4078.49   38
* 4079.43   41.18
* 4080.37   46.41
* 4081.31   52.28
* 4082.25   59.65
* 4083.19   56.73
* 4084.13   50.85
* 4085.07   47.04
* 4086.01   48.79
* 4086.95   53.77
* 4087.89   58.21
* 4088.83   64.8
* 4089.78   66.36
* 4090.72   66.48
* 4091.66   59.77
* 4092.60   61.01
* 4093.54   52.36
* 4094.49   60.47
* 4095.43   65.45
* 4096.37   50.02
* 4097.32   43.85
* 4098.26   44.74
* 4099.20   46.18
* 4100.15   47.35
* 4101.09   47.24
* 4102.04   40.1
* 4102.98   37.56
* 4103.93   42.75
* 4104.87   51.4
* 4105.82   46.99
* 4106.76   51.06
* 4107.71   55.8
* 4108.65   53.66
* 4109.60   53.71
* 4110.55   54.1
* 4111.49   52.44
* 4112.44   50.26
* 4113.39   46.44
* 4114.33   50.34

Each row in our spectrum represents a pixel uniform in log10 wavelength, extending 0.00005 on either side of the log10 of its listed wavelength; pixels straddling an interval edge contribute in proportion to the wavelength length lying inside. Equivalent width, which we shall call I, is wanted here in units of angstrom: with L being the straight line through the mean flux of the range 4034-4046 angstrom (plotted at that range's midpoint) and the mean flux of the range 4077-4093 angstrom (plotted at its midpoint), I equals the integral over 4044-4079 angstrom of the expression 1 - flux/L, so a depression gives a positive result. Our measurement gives 5.1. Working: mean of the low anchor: 43.9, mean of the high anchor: 53.7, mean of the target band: 41.5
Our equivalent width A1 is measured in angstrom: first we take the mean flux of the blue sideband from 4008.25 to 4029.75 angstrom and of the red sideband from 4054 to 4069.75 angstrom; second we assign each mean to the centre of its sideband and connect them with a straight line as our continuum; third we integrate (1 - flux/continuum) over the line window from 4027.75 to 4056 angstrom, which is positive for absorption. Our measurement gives 1.4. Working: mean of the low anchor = 48.7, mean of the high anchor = 42.5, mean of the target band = 43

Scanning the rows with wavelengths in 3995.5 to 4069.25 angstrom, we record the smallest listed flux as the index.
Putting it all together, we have 18.6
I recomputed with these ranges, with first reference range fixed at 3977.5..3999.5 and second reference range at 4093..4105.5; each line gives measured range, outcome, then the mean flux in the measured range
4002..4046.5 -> -3.68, 45.1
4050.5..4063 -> -1.30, 49.2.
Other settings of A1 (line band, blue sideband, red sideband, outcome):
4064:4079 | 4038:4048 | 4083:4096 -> 3.62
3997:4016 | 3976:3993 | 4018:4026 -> 0.14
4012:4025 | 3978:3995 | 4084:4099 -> -1.93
